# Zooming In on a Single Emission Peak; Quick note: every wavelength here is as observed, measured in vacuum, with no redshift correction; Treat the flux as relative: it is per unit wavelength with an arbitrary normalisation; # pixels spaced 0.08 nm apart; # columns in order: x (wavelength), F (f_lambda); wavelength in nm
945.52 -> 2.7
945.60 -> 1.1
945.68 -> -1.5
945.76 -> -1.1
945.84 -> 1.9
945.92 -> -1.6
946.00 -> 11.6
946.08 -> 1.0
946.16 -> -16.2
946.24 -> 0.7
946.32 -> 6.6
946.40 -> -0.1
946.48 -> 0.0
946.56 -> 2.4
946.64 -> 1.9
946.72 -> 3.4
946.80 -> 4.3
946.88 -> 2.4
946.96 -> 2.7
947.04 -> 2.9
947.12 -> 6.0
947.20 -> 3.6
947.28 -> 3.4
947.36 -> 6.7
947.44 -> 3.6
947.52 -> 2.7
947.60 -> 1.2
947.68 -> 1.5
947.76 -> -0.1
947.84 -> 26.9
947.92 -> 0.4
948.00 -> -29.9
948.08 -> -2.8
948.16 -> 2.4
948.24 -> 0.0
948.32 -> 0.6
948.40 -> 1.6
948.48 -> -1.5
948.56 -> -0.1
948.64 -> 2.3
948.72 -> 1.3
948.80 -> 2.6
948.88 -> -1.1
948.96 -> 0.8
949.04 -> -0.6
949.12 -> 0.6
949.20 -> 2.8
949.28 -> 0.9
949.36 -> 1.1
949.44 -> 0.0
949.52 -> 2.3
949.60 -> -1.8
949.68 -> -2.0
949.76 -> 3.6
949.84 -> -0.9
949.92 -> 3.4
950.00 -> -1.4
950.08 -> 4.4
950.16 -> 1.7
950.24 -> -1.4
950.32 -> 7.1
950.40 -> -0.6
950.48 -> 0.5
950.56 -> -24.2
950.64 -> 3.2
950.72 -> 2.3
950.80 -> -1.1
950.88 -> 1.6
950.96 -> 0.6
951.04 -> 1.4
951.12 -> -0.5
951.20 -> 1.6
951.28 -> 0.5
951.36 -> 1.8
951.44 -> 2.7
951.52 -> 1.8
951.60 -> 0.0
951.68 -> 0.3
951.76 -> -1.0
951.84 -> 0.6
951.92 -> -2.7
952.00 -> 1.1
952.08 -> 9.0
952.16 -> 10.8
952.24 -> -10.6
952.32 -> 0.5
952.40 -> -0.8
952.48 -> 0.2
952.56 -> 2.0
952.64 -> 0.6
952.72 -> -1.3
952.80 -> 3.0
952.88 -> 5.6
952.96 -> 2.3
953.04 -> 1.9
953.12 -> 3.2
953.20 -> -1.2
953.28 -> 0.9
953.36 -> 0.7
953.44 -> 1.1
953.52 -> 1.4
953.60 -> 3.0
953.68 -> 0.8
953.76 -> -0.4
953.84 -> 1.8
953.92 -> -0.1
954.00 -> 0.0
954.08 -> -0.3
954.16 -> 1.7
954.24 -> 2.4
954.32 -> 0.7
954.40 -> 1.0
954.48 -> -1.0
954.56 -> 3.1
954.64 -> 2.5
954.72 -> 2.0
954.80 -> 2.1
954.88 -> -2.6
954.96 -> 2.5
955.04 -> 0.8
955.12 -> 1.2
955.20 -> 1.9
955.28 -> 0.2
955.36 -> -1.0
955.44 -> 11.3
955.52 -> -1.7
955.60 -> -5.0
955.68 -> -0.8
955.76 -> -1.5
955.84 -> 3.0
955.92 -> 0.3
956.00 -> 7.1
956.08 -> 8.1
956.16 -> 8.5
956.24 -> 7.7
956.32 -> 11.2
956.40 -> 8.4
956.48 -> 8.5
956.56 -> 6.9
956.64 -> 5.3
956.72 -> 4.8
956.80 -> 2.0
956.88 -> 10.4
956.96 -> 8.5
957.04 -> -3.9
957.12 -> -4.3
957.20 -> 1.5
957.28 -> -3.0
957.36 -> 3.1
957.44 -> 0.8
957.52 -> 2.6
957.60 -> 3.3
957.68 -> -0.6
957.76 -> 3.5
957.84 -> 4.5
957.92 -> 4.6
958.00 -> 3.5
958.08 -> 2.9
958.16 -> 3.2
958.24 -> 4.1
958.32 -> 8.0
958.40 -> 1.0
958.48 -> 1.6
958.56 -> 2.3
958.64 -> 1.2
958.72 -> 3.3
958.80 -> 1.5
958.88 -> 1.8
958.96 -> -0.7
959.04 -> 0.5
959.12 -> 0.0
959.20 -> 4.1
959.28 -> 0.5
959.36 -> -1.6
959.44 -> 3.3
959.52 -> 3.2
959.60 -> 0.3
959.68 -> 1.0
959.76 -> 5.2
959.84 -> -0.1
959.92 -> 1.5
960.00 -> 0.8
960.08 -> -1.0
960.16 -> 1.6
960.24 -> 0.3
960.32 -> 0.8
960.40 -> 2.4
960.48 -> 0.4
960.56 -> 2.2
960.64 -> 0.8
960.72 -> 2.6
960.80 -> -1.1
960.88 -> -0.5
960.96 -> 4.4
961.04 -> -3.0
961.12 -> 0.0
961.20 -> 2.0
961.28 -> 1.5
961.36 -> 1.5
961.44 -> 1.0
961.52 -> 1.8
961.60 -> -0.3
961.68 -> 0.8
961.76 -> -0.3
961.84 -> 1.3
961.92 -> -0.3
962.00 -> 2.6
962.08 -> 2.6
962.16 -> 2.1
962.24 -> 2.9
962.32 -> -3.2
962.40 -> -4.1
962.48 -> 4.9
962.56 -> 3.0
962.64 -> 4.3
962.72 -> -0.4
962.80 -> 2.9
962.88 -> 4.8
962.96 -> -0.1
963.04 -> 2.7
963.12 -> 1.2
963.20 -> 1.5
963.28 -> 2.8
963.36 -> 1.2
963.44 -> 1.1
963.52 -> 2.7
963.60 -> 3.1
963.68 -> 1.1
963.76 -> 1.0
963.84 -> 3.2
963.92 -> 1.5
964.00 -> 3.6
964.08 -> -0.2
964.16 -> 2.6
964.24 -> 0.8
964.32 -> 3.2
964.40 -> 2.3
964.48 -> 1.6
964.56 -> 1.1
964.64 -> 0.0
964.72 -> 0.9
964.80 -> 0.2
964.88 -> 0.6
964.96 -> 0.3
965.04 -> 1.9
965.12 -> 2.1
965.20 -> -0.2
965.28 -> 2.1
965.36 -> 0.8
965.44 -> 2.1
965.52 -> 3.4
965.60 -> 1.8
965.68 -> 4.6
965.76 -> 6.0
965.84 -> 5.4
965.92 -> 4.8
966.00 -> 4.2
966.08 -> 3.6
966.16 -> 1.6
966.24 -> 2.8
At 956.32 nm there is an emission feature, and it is [O III]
